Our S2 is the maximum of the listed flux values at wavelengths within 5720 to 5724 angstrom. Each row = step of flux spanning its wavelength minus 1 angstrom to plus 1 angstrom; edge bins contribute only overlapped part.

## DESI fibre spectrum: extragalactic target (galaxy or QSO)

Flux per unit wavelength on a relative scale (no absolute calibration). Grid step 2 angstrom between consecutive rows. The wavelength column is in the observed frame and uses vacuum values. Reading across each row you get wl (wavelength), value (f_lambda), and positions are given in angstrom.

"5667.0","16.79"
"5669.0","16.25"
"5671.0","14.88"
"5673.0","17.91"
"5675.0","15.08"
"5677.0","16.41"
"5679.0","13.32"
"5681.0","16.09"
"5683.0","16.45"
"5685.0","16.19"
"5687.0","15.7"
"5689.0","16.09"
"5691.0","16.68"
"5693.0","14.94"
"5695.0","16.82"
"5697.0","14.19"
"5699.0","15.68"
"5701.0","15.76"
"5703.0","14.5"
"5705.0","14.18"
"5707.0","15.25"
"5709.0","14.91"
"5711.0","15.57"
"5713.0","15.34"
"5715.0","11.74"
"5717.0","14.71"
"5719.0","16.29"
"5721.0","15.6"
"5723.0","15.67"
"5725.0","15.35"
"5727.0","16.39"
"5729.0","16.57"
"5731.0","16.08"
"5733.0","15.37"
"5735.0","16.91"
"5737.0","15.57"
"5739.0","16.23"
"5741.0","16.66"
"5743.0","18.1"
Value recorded 15.67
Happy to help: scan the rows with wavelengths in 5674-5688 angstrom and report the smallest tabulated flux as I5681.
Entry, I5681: 13.32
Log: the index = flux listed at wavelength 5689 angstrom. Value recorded 16.09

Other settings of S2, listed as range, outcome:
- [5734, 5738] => 16.91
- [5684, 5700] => 16.82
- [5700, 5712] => 15.76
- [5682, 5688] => 16.45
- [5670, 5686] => 17.91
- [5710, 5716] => 15.57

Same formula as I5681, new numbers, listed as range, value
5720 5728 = 15.35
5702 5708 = 14.18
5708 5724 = 11.74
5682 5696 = 14.94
